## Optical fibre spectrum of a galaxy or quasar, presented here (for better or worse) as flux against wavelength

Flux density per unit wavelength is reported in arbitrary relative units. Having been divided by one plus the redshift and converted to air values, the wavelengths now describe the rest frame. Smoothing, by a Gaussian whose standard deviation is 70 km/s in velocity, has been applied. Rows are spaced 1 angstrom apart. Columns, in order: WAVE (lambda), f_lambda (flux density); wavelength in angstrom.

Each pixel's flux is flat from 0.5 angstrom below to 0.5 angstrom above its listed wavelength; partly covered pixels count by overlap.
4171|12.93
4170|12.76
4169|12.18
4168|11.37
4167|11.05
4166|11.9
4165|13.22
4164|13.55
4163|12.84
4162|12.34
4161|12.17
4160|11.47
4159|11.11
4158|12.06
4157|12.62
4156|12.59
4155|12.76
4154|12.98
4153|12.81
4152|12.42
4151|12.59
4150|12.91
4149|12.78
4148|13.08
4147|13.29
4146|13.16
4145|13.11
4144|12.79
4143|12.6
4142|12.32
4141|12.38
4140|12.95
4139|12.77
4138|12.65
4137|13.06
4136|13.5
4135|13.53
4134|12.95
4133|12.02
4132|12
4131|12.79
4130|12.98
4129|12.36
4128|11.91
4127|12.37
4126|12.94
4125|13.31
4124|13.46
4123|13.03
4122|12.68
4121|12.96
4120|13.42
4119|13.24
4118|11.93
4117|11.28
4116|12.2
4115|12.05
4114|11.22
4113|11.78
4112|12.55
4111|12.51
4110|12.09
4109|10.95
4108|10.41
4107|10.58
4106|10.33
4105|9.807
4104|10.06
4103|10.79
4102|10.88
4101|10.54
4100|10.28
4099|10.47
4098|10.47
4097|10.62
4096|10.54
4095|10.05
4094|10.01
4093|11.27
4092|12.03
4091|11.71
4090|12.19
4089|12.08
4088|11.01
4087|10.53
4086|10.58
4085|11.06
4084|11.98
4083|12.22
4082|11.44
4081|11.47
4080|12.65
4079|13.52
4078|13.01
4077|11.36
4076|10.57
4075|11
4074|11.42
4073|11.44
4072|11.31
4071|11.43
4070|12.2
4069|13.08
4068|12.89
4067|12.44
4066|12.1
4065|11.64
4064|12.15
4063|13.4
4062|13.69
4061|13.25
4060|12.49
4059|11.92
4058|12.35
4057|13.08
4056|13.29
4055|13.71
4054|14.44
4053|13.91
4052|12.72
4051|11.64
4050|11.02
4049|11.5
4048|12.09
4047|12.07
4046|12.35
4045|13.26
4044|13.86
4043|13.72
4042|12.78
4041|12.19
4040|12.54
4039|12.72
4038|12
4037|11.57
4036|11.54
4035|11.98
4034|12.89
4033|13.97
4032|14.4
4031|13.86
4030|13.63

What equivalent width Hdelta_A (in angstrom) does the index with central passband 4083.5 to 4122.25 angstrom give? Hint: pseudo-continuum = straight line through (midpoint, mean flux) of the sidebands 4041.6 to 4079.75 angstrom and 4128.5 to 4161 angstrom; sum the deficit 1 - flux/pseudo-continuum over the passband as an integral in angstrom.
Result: 3.9 angstrom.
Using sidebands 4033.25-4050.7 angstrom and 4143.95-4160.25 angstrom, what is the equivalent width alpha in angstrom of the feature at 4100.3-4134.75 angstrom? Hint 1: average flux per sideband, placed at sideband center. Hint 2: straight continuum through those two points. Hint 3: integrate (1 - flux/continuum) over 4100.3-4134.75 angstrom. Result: 1.6 angstrom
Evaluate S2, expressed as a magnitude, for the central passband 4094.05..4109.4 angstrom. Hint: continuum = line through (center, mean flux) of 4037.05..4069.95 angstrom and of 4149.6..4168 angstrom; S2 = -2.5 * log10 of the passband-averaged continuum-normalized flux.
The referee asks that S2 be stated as 0.20 mag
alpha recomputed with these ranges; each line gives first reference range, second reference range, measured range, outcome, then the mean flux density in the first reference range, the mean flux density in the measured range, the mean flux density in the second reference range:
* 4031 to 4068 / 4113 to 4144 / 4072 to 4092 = 1.61 angstrom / 12.7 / 11.6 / 12.6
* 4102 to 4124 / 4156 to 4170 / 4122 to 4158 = -2.43 angstrom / 11.7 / 12.8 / 12.2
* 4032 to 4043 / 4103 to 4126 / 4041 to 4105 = 1.89 angstrom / 12.6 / 11.9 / 11.9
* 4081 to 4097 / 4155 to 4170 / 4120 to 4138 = -1.62 angstrom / 11.2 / 12.8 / 12.2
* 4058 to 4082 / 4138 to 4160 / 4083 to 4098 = 1.42 angstrom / 12.2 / 11.1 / 12.6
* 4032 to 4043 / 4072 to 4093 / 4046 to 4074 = -0.84 angstrom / 12.6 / 12.5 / 11.6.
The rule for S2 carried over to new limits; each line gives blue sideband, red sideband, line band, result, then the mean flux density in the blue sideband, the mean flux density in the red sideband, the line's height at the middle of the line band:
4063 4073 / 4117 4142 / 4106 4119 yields 0.09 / 12.2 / 12.8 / 12.6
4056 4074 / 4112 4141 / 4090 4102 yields 0.16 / 12.4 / 12.6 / 12.5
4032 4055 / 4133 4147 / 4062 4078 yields 0.06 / 12.6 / 12.9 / 12.7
